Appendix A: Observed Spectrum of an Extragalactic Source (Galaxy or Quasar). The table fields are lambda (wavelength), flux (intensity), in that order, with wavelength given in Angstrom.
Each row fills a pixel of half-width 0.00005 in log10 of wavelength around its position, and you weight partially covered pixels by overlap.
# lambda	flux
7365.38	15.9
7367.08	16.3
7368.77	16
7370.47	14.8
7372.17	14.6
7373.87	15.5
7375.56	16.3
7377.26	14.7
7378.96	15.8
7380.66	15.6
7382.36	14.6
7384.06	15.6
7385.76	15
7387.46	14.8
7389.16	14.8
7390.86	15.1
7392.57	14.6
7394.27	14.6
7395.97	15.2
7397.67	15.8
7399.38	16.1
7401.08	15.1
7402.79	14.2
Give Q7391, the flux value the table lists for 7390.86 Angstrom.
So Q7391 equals 15.1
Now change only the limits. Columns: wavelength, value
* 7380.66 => 15.6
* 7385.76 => 15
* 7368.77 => 16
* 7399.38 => 16.1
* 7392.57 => 14.6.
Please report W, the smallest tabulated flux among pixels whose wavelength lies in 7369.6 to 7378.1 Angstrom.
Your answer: 14.6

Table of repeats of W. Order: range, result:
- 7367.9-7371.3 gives 14.8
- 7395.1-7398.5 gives 15.2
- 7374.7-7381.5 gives 14.7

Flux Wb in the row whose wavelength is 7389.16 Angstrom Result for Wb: 14.8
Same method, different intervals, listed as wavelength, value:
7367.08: 16.3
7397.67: 15.8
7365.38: 15.9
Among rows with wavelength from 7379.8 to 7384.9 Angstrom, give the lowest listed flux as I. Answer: 14.6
